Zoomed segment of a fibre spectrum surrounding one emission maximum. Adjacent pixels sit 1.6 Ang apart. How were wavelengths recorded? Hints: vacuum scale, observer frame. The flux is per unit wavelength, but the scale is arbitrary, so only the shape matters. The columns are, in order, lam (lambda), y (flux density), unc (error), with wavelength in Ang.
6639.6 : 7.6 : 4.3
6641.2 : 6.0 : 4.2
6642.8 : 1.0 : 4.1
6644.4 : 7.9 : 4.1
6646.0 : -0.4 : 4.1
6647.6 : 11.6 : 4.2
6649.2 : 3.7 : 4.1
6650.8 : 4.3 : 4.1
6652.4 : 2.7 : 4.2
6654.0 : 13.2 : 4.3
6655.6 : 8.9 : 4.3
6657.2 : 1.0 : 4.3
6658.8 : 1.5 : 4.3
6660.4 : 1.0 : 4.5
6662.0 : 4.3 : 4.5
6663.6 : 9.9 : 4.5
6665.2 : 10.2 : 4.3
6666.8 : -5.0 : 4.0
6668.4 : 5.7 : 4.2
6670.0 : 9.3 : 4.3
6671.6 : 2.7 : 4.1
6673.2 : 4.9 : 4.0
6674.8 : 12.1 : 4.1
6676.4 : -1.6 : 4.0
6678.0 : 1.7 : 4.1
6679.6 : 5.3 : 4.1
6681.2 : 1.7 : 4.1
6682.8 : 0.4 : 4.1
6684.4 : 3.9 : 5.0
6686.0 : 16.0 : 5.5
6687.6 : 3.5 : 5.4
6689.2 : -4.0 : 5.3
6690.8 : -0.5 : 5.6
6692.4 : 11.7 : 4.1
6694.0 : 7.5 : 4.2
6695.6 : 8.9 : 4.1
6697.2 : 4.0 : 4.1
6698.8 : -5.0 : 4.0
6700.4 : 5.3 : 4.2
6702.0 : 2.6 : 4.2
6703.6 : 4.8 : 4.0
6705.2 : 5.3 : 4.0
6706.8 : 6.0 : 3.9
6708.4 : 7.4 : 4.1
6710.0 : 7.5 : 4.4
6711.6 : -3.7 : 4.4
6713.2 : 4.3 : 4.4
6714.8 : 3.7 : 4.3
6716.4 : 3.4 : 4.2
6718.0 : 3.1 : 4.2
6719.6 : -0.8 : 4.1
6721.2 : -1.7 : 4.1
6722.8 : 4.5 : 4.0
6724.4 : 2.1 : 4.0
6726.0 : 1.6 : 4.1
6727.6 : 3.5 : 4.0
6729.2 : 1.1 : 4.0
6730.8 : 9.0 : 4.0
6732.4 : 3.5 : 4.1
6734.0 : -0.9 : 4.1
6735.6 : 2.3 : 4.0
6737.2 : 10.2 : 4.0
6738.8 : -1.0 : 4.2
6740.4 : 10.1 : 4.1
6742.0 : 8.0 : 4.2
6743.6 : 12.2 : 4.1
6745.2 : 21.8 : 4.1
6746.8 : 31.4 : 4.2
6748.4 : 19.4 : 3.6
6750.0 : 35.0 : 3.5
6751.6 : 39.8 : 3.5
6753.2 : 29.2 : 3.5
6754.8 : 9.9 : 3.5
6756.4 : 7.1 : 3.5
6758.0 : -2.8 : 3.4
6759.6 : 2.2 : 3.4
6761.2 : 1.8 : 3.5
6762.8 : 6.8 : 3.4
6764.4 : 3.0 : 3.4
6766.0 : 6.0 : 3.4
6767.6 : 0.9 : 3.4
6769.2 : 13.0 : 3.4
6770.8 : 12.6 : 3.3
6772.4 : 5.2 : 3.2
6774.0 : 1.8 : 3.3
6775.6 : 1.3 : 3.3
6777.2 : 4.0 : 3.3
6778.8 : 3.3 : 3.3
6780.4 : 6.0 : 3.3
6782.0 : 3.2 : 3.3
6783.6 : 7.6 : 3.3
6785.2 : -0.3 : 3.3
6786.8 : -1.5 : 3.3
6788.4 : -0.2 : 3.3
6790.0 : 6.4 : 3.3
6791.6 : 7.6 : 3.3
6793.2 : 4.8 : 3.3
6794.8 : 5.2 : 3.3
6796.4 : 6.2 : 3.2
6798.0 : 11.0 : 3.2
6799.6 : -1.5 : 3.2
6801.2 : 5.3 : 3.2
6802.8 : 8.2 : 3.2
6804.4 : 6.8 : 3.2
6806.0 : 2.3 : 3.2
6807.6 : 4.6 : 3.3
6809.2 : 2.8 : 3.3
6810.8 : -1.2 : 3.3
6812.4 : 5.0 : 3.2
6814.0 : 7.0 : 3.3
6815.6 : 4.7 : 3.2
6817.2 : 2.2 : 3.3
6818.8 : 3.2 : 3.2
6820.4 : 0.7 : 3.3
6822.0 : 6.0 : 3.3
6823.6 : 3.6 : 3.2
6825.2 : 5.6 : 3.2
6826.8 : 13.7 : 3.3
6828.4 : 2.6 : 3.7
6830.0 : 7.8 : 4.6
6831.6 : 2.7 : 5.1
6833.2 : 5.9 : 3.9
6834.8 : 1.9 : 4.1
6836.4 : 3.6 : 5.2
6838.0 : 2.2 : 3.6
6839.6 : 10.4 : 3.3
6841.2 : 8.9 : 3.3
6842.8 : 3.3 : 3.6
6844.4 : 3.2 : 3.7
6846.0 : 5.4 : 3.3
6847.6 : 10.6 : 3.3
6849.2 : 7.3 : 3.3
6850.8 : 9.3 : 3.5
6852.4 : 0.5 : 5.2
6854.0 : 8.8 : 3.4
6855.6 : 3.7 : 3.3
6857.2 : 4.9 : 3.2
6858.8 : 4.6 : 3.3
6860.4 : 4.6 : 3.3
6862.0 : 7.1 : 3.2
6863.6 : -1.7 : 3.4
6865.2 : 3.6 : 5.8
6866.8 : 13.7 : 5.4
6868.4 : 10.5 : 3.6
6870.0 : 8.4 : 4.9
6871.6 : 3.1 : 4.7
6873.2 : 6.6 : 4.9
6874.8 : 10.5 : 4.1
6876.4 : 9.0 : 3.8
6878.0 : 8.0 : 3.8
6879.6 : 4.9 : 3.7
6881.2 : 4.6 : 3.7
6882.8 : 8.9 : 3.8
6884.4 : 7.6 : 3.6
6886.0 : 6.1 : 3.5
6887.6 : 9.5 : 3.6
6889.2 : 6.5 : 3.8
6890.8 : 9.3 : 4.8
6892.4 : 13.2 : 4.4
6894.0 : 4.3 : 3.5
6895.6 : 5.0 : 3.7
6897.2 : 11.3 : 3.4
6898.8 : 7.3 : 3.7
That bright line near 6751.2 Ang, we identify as [O II] 3727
